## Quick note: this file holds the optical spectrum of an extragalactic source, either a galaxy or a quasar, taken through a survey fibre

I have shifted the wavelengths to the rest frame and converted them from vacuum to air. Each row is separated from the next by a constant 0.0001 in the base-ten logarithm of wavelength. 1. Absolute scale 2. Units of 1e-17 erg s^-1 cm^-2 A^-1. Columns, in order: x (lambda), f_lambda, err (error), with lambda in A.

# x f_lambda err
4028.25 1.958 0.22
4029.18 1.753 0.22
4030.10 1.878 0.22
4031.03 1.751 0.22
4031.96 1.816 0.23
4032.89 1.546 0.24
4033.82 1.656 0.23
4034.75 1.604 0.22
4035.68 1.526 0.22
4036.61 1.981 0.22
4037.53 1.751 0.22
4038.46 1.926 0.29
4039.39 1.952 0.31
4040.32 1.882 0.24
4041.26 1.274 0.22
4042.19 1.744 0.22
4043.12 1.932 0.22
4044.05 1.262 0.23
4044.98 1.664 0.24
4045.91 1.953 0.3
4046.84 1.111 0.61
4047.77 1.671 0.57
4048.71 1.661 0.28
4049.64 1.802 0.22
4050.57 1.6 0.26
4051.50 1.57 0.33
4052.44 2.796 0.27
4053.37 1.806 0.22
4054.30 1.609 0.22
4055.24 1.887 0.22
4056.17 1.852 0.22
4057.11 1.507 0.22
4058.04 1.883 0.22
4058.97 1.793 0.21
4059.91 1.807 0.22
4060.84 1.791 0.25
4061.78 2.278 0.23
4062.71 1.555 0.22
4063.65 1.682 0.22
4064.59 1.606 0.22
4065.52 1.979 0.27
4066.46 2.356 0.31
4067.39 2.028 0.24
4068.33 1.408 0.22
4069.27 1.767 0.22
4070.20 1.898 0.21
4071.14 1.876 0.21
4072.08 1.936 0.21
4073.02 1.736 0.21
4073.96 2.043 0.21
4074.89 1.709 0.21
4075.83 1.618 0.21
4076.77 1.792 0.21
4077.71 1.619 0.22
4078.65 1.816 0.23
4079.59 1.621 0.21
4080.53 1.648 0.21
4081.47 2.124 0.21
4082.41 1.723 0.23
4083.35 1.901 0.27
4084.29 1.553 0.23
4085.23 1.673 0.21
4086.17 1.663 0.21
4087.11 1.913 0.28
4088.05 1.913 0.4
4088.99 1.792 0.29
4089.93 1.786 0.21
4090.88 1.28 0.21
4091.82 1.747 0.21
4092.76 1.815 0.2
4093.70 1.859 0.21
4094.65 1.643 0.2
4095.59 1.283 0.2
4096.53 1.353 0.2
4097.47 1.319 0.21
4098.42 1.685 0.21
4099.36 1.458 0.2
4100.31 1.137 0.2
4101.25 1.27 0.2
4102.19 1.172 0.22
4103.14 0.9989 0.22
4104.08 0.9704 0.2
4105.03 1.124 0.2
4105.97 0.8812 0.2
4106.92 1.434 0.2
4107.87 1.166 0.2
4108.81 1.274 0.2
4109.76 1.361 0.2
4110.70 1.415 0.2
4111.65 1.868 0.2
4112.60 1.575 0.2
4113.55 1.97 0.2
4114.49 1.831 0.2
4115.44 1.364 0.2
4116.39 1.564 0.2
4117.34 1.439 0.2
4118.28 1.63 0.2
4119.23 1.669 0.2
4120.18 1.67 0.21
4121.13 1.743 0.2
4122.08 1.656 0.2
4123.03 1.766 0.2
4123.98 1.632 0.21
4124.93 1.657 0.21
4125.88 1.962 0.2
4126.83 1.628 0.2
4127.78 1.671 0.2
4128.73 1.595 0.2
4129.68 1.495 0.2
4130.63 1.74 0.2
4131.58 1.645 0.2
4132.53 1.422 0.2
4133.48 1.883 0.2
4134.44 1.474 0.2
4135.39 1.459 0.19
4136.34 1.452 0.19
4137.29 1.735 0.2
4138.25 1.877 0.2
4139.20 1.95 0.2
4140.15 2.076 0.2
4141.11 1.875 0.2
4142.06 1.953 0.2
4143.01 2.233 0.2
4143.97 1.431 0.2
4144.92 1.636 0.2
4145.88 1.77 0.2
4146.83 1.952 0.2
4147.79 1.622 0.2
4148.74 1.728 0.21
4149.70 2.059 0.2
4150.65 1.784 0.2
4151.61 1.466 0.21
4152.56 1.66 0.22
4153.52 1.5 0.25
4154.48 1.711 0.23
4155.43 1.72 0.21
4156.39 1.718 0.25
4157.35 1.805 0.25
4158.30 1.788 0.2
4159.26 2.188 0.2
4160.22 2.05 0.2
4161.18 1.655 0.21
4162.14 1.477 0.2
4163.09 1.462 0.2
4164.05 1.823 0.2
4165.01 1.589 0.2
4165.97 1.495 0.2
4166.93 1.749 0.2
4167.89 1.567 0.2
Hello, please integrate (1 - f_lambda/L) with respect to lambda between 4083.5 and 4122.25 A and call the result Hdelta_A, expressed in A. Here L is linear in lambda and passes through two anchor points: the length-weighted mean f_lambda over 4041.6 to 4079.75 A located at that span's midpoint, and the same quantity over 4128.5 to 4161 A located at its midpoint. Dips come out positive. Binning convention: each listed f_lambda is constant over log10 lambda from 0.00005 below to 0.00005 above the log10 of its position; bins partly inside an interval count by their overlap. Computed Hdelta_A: 5.6 A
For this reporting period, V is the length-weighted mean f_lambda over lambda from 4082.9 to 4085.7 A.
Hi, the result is 1.71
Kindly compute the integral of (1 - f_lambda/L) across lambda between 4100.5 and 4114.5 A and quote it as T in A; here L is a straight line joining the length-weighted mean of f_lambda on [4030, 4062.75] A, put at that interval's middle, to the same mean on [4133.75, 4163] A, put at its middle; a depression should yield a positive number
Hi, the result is 3.4 A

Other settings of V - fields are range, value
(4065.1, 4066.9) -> 2.17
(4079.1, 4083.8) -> 1.8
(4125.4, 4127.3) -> 1.8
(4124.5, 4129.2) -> 1.7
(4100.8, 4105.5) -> 1.11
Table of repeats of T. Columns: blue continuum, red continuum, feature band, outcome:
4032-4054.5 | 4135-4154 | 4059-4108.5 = 2.9 A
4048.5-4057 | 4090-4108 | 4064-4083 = -2.3 A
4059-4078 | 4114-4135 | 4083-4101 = 1.4 A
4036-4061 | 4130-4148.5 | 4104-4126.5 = 2.7 A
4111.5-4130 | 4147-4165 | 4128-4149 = -0.3 A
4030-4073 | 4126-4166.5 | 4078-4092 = 0.1 A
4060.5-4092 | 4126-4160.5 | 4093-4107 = 3.7 A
